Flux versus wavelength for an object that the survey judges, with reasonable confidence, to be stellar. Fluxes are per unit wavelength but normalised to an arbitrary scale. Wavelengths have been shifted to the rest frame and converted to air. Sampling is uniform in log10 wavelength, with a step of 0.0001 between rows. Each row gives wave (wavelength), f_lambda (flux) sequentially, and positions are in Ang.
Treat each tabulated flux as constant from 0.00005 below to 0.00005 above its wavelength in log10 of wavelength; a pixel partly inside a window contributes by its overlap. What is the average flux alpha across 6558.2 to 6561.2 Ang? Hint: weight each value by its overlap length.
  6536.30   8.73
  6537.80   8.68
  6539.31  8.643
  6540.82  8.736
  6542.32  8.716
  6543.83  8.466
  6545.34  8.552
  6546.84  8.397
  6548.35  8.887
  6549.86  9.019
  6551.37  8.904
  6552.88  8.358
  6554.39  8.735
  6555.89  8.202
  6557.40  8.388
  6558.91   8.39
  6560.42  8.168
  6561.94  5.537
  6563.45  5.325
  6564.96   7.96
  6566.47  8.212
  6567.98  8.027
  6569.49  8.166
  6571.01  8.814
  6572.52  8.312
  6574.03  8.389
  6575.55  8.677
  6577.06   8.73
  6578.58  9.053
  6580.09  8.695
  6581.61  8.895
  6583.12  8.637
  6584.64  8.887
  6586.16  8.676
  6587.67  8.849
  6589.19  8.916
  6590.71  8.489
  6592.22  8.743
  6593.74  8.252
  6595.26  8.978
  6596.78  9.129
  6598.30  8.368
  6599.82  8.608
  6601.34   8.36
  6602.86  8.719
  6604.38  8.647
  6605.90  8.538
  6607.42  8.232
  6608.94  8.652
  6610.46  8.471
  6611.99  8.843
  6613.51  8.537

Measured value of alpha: 8.24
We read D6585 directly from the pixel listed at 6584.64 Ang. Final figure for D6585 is 8.887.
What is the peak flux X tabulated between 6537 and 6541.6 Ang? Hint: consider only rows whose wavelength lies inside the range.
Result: 8.736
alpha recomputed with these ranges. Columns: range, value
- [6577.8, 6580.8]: 8.87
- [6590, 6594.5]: 8.5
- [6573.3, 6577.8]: 8.6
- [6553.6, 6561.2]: 8.37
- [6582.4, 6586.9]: 8.72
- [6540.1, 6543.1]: 8.73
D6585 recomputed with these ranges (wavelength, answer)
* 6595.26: 8.978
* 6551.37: 8.904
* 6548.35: 8.887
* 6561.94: 5.537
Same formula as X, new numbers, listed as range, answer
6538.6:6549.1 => 8.887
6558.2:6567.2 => 8.39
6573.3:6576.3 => 8.677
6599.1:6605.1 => 8.719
